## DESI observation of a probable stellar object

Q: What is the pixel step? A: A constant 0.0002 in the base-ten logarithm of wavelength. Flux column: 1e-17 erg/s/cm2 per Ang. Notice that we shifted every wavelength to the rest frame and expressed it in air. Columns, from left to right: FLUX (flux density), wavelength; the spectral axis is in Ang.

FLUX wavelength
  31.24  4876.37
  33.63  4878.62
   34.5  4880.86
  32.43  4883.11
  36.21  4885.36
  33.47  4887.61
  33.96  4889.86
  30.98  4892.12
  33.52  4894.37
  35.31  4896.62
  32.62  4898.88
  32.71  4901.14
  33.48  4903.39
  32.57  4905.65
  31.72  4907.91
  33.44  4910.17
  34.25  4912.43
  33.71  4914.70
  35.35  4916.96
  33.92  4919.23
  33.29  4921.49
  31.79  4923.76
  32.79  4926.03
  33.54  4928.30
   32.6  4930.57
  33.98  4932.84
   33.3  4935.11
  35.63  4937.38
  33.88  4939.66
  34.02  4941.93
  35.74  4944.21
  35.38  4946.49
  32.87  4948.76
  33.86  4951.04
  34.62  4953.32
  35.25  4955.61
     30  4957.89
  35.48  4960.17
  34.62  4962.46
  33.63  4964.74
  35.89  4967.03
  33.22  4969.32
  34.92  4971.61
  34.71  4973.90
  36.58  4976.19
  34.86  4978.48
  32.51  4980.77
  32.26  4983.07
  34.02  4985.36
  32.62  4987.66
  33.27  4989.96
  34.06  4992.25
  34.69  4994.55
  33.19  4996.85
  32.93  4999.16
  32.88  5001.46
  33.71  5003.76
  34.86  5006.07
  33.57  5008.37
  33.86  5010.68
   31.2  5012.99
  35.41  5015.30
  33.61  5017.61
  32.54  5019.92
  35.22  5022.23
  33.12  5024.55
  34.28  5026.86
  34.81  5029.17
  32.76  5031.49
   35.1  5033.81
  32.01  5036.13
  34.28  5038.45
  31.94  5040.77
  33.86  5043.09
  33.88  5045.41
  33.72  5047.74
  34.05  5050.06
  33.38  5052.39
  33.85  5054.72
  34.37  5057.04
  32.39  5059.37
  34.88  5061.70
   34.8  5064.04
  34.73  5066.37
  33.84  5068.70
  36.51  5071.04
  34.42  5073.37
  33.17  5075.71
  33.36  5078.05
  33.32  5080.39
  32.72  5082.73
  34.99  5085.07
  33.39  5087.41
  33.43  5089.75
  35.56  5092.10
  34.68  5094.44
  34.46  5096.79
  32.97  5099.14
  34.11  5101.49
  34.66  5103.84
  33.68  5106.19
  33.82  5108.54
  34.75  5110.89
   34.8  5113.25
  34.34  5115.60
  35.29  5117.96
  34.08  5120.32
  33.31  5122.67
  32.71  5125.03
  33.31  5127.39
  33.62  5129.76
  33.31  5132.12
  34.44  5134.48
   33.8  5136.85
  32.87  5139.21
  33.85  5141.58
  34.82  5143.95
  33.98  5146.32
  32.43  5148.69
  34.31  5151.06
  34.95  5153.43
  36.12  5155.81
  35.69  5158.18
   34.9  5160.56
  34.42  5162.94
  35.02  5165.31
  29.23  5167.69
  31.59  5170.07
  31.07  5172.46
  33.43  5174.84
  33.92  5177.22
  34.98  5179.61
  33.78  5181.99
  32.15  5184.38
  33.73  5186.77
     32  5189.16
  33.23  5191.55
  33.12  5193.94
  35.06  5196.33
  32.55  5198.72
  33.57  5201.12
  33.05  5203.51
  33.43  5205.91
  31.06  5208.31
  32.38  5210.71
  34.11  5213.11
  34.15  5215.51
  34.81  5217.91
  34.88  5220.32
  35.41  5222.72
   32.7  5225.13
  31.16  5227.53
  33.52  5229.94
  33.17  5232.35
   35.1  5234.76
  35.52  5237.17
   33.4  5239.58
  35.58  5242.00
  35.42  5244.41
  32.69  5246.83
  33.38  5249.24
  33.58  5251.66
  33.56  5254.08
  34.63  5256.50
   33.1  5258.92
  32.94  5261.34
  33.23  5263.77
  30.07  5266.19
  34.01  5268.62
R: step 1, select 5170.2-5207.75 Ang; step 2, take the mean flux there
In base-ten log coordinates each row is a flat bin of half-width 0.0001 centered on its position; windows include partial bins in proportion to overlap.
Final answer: 33.2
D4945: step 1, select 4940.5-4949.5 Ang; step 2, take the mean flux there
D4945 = 34.6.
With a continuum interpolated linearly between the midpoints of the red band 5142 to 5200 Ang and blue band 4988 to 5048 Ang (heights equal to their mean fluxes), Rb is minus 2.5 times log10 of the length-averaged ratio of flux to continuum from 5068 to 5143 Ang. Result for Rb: -0.012 mag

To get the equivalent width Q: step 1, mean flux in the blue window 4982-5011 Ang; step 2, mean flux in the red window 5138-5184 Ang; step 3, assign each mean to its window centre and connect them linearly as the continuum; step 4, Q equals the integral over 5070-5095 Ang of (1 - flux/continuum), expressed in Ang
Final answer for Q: -0.36 Ang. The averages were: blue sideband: 33.5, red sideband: 33.7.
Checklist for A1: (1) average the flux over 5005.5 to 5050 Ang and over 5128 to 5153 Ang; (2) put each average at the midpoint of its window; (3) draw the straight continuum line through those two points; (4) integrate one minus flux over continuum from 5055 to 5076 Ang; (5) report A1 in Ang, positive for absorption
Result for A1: -0.4 Ang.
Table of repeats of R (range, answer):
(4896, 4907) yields 33.2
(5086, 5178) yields 33.9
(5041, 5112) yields 34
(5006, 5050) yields 33.7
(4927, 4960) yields 34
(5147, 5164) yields 34.7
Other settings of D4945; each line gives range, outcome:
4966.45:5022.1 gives 33.8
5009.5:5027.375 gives 33.6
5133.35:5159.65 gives 34.3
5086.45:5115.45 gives 34.2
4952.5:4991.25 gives 34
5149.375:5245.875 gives 33.7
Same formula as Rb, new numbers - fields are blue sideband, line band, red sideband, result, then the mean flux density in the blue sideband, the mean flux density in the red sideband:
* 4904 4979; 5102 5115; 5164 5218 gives -0.03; 34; 33.1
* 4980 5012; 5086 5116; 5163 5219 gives -0.03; 33.5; 33.1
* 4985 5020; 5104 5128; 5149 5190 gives -0.02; 33.5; 33.6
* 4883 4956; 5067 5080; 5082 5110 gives -0.01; 33.7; 34.1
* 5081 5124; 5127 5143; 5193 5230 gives 0.01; 34.2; 33.4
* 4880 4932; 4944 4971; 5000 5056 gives -0.02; 33.4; 33.7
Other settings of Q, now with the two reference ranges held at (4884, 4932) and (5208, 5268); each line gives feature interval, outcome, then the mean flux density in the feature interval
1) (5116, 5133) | -0.1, 33.7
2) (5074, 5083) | 0.1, 33.2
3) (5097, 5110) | -0.2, 33.9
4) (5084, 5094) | -0.3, 34.4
